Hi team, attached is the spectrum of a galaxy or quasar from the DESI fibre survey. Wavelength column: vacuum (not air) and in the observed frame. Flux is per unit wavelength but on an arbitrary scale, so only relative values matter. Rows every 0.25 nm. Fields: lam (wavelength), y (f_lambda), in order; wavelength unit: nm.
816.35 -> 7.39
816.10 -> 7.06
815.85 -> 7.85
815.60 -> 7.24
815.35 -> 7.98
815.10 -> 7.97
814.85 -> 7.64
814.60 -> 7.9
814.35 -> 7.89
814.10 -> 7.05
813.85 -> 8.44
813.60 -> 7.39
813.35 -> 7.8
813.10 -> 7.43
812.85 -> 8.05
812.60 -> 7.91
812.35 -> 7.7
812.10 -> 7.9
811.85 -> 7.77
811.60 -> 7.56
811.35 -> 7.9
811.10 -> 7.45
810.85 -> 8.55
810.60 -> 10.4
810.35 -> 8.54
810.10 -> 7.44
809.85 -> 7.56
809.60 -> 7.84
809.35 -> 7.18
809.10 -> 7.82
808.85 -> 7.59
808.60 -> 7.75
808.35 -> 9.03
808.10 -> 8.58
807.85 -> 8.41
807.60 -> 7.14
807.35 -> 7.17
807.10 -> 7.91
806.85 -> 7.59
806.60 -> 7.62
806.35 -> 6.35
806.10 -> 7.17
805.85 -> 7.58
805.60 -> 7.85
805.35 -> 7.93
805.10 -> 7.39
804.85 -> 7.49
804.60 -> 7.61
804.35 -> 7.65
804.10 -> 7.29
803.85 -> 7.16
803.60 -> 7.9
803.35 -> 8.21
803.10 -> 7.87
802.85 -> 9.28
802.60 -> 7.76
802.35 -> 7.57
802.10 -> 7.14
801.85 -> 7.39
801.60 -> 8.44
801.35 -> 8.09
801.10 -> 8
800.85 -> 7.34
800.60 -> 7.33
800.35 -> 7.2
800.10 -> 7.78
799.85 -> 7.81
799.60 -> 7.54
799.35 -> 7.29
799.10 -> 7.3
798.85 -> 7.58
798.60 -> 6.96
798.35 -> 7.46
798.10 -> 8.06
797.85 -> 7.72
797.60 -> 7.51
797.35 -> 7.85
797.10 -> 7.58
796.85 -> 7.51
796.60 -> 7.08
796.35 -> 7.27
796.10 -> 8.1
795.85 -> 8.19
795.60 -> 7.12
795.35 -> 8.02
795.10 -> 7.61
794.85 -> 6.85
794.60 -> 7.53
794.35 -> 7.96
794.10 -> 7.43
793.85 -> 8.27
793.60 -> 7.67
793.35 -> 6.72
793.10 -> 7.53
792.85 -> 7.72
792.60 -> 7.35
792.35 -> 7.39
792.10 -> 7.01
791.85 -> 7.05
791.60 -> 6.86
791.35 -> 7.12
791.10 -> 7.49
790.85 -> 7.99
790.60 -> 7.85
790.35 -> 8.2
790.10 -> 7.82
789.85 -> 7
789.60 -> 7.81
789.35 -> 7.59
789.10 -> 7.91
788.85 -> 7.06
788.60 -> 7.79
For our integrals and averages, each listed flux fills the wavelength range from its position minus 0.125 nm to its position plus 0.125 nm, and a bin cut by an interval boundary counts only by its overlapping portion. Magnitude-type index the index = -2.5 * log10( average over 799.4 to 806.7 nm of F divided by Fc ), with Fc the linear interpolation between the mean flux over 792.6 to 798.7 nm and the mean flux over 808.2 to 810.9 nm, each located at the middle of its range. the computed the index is 0.03 mag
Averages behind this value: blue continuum 7.57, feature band 7.64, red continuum 8.15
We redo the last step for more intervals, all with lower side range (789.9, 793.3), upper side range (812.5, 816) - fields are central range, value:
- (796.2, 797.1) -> 0.03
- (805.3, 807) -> 0.03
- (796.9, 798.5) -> -0.02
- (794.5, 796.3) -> -0.02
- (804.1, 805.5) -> 0.01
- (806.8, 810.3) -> -0.02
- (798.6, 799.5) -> 0.03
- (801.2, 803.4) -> -0.05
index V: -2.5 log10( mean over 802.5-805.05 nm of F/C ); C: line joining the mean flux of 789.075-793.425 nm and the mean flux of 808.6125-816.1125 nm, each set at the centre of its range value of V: -0.02 mag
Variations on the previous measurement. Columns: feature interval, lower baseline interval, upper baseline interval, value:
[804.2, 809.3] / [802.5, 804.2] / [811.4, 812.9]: 0.03 mag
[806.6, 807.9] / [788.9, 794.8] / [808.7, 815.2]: 0.03 mag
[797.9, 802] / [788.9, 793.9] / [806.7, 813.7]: 0.01 mag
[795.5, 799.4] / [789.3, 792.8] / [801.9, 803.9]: 0.02 mag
